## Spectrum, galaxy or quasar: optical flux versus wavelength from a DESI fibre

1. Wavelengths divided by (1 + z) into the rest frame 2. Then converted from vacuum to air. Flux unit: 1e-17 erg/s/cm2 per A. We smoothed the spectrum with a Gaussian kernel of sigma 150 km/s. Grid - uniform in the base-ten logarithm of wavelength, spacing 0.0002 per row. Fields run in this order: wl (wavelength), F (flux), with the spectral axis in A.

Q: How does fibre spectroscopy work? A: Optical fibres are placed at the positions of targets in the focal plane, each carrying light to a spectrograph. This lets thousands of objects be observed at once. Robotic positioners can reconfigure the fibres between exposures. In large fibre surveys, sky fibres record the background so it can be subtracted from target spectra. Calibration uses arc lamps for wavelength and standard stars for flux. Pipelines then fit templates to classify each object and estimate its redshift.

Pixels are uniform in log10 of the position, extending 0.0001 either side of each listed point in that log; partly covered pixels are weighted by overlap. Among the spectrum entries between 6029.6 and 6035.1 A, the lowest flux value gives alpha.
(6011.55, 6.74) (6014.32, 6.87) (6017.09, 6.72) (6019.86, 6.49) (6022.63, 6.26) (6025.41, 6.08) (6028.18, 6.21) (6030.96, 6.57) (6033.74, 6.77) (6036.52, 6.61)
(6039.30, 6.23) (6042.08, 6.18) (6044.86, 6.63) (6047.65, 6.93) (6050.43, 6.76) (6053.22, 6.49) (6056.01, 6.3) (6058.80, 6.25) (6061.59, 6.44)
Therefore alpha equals 6.57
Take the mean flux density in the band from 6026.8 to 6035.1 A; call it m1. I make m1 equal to 6.51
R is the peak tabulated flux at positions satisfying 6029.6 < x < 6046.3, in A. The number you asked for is 6.77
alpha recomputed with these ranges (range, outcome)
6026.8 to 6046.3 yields 6.18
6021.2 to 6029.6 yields 6.08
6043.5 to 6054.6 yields 6.49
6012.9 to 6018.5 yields 6.72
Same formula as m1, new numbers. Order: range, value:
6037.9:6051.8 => 6.55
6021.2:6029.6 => 6.19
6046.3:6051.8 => 6.85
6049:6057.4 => 6.52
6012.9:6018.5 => 6.79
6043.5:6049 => 6.77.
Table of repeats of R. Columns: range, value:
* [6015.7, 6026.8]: 6.72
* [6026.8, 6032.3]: 6.57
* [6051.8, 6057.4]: 6.49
